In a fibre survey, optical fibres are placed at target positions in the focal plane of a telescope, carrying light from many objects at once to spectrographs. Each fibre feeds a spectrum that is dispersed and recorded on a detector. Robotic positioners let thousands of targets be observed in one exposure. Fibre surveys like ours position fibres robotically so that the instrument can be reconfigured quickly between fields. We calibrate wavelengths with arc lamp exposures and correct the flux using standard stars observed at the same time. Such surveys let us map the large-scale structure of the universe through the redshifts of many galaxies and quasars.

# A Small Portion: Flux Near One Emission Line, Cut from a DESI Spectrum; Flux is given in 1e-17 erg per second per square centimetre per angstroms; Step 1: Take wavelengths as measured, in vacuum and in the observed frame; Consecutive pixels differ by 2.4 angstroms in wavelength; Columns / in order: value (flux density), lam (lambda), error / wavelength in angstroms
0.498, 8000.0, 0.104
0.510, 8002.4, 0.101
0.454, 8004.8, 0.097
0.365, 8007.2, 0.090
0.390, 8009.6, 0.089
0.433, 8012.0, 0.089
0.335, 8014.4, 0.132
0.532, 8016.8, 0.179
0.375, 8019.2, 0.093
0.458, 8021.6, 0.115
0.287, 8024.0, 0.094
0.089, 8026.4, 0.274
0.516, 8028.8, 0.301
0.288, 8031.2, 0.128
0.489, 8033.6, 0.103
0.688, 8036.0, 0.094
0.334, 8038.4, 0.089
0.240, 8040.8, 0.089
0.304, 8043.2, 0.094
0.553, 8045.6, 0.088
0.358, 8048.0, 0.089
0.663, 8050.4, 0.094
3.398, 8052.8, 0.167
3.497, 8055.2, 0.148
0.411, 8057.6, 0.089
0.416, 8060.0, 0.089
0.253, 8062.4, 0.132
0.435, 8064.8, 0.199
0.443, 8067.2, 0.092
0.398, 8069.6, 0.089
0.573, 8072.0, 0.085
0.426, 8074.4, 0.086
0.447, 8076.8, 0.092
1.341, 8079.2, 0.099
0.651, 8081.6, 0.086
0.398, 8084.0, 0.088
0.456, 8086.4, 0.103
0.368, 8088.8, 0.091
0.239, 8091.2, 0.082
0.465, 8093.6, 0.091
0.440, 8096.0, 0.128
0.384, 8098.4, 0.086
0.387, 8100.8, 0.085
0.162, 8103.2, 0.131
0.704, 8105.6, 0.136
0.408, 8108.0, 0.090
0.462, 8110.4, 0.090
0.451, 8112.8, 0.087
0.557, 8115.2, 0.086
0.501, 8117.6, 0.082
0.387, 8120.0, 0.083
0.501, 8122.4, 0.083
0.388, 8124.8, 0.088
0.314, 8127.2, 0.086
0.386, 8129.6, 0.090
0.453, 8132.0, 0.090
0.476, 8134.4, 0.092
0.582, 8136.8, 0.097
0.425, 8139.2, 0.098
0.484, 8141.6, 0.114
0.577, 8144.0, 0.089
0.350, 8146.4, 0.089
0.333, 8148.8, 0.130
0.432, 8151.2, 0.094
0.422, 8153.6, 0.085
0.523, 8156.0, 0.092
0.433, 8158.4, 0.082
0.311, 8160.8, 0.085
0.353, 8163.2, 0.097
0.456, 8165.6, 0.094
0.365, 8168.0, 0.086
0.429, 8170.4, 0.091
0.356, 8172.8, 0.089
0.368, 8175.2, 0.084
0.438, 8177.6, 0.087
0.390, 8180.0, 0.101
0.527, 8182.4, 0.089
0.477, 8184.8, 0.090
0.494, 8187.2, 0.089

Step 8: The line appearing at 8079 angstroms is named [N II]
